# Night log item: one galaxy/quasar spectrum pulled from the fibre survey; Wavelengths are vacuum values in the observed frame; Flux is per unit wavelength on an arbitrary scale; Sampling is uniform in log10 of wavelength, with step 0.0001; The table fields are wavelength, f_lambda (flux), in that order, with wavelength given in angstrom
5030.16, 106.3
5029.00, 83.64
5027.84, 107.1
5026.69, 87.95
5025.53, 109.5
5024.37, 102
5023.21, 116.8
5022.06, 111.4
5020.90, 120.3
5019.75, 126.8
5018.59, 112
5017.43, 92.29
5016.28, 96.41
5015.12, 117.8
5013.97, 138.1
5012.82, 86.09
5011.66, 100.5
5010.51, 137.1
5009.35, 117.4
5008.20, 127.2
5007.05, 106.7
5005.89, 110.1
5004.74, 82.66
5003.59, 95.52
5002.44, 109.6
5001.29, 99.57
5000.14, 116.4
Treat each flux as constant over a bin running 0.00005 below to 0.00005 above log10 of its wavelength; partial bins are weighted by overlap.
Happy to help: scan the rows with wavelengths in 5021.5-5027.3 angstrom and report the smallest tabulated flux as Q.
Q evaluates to 87.95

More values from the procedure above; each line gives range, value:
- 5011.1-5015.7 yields 86.09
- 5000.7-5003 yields 99.57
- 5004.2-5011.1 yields 82.66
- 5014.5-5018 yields 92.29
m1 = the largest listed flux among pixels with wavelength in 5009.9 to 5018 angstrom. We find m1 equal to 138.1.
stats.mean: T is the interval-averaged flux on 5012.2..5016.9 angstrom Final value 109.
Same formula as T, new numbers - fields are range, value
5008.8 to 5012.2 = 118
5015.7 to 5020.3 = 107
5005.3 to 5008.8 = 115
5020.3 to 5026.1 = 112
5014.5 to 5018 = 103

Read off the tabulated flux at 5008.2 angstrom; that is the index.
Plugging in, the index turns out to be 127.2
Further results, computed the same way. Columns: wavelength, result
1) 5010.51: 137.1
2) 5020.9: 120.3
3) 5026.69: 87.95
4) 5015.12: 117.8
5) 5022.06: 111.4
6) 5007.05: 106.7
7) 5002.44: 109.6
